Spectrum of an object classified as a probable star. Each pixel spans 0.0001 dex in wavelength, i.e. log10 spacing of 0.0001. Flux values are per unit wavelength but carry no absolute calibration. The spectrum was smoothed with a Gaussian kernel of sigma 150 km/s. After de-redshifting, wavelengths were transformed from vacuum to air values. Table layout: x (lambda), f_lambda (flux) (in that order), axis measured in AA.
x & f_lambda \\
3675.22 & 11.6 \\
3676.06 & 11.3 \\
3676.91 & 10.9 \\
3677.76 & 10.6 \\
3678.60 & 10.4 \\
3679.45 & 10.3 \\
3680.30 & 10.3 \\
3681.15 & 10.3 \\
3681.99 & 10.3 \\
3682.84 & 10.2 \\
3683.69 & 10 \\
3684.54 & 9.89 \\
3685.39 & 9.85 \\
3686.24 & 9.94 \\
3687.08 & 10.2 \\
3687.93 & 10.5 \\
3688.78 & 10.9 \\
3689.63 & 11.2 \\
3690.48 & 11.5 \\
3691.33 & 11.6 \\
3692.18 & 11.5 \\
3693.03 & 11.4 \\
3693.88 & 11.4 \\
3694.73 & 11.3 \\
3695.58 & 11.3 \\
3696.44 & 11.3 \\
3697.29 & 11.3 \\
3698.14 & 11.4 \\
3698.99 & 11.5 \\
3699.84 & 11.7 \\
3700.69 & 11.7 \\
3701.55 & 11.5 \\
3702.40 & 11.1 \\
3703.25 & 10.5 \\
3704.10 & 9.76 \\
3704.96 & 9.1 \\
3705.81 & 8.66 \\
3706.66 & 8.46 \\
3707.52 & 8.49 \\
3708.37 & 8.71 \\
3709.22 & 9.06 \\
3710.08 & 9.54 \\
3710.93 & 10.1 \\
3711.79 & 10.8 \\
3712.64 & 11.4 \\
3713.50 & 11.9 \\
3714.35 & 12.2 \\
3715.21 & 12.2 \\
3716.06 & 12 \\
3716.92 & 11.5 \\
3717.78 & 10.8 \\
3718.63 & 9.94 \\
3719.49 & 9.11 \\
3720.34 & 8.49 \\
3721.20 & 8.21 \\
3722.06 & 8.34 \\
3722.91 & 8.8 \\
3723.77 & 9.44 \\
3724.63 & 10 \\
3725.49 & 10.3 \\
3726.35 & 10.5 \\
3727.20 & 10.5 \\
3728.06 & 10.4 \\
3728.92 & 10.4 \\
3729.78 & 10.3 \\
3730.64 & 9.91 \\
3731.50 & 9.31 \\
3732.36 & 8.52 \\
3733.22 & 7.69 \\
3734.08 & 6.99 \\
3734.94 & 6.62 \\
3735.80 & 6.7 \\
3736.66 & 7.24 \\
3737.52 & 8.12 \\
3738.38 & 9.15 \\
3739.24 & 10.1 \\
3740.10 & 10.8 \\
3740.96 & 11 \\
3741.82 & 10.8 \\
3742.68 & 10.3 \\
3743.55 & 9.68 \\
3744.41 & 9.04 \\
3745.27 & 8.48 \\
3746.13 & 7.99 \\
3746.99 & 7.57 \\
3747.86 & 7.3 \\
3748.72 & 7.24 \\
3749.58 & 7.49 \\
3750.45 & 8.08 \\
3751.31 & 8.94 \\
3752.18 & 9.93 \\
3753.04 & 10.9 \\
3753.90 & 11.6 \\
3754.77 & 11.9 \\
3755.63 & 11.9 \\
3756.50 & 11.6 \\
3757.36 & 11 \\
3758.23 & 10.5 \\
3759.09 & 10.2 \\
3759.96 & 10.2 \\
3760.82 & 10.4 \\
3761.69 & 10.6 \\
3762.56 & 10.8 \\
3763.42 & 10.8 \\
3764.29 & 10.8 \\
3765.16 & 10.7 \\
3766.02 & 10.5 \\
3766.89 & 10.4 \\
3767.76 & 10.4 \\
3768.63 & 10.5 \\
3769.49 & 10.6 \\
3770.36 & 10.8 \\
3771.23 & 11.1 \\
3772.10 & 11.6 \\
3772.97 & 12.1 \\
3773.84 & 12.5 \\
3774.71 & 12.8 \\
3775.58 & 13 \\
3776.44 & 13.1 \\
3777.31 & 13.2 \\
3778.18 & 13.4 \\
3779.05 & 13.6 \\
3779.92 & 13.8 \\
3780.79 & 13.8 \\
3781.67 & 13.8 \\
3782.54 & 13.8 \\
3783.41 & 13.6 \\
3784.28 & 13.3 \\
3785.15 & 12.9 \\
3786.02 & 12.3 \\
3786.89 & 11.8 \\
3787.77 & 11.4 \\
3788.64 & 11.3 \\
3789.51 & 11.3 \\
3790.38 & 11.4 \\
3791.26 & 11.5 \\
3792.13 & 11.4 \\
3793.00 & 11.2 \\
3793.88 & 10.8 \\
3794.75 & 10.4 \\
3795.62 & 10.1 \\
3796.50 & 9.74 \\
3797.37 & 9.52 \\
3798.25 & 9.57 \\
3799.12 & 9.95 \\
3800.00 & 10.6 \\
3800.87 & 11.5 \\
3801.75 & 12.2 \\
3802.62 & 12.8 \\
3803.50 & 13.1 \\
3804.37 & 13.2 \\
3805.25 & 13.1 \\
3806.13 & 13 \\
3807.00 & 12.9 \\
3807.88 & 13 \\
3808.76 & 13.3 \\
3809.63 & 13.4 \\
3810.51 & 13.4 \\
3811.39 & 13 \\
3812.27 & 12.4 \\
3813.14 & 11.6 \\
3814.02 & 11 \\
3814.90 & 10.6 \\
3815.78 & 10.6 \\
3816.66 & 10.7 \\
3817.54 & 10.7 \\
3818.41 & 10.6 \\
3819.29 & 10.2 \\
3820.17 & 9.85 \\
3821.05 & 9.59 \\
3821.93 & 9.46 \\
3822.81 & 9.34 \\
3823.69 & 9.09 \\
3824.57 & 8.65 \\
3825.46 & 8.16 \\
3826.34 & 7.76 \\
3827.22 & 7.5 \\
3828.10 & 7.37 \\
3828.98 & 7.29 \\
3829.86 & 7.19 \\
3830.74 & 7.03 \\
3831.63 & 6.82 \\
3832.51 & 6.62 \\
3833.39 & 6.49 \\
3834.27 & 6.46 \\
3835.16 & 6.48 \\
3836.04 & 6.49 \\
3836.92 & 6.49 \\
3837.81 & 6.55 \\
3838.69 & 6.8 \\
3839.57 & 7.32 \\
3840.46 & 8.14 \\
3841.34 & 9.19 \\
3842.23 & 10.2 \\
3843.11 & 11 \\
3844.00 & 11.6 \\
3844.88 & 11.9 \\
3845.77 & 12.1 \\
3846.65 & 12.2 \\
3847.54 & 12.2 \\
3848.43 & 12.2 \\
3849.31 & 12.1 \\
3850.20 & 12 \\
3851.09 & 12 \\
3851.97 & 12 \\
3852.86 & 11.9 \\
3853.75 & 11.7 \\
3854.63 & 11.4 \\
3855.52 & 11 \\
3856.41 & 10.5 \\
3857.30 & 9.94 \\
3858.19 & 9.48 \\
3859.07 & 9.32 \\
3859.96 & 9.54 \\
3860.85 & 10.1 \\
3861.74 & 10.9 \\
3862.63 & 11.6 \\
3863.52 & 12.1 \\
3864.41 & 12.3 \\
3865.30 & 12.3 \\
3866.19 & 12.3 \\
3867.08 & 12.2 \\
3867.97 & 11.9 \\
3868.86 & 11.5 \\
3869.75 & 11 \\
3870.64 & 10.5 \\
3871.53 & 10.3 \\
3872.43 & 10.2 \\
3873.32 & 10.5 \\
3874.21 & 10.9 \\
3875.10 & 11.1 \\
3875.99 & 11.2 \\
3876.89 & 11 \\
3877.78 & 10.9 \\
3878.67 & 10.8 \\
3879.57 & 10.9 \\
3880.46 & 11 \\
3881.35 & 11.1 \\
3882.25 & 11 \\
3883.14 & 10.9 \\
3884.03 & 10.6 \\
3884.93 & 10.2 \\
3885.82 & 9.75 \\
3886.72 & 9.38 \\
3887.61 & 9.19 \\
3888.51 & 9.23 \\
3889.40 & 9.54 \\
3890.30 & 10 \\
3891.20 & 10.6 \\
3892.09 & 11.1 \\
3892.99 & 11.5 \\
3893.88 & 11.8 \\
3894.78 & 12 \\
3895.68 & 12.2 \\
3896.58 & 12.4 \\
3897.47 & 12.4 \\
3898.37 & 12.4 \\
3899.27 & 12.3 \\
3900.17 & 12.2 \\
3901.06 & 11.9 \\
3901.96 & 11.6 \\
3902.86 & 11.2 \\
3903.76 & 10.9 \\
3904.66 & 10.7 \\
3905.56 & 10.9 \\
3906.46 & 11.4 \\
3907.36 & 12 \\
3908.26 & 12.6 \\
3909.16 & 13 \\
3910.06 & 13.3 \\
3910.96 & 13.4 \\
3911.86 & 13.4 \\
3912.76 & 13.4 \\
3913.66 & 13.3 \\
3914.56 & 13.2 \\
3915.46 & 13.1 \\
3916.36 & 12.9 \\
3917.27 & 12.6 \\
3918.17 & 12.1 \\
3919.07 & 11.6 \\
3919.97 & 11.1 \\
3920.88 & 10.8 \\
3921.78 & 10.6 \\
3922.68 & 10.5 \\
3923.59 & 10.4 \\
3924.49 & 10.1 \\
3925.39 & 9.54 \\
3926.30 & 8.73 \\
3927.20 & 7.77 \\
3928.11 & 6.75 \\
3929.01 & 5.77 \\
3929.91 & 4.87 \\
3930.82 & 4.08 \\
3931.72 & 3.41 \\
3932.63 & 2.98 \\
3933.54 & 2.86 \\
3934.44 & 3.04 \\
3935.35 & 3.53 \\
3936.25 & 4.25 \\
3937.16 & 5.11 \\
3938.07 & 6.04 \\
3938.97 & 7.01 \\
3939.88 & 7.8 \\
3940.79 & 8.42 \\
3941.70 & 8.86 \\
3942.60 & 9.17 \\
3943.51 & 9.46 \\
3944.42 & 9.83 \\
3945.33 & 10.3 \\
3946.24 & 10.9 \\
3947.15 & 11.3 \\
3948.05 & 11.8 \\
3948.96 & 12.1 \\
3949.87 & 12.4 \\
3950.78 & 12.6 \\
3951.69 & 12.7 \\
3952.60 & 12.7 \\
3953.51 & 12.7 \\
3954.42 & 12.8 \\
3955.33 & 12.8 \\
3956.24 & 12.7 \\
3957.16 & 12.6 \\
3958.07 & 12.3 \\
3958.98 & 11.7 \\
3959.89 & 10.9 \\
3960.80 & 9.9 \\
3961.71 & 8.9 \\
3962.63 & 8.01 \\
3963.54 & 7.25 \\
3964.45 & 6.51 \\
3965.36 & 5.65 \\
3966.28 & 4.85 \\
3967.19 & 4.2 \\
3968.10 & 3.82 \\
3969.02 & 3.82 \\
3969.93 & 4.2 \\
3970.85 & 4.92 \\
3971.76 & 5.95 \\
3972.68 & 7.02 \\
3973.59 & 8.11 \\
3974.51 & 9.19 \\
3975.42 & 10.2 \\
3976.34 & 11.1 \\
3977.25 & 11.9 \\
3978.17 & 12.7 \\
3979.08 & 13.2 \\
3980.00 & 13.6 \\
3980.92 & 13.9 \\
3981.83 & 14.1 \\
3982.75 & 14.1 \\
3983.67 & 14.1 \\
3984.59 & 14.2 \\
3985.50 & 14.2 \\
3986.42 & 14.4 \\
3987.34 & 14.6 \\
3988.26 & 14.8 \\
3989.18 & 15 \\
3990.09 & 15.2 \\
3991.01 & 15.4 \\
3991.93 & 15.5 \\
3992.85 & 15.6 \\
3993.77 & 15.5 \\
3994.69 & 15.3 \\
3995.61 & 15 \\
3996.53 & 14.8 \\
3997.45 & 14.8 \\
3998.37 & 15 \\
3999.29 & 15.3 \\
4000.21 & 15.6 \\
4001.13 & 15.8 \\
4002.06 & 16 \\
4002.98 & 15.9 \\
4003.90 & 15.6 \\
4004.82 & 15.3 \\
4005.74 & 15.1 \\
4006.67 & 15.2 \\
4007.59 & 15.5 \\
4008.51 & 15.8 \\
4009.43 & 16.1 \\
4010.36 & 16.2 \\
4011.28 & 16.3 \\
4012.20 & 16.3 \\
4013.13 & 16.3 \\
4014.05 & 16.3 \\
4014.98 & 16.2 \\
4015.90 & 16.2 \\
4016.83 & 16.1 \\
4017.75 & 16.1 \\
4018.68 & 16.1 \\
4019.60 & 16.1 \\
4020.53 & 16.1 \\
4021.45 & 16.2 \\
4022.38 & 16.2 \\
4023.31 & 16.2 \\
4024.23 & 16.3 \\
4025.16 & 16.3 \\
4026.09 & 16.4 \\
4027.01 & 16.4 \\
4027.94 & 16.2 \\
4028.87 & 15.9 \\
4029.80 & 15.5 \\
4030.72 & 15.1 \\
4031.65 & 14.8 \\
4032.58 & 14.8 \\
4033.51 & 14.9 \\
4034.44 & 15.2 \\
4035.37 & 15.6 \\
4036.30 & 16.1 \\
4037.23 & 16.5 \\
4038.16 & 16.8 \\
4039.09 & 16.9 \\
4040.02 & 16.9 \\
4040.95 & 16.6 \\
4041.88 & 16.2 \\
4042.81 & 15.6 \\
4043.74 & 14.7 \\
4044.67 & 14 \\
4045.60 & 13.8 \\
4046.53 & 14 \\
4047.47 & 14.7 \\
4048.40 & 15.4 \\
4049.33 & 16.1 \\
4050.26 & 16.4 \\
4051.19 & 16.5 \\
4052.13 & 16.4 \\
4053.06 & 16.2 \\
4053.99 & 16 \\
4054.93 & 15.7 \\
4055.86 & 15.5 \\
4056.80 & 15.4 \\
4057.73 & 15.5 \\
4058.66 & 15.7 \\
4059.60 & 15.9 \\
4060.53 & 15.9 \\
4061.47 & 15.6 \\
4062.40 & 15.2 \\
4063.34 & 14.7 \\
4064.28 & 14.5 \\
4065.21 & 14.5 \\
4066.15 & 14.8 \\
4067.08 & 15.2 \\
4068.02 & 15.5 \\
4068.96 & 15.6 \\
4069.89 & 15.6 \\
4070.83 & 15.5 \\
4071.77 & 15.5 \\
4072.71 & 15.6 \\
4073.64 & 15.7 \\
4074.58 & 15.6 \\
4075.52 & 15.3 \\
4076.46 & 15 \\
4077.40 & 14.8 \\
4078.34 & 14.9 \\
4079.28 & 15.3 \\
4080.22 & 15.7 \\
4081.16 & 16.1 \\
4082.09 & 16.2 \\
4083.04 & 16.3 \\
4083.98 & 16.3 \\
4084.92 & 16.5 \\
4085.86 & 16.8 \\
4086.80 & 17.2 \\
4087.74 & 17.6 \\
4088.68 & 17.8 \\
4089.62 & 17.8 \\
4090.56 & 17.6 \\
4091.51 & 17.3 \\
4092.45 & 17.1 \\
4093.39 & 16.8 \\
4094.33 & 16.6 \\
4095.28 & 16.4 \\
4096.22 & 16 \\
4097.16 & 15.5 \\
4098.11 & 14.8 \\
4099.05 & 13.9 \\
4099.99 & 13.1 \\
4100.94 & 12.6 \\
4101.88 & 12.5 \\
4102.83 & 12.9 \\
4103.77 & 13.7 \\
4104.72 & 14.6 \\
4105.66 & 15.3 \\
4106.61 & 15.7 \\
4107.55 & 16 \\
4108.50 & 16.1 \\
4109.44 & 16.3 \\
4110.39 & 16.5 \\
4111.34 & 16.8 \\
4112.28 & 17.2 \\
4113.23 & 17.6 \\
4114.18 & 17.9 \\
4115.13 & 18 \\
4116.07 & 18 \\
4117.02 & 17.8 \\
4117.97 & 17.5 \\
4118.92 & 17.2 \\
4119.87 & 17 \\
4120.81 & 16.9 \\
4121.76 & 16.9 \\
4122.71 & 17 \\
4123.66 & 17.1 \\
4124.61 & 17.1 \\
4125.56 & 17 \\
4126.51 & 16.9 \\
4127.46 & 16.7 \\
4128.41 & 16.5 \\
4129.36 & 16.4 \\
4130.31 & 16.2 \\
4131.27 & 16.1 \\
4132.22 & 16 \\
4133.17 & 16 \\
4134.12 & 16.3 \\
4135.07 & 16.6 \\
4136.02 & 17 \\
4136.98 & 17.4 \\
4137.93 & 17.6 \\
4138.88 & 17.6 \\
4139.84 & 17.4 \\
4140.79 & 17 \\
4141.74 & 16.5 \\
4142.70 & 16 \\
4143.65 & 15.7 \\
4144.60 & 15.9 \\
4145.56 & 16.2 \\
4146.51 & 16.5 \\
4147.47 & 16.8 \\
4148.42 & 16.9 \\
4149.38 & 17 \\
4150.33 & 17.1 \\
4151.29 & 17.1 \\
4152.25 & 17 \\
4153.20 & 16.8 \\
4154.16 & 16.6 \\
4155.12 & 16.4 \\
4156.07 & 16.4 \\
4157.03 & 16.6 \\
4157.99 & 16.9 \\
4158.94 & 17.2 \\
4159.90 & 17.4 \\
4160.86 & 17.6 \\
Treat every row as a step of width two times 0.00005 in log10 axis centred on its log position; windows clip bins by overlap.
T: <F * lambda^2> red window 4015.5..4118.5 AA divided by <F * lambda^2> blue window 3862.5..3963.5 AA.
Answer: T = 1.64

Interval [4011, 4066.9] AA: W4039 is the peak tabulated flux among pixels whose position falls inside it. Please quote 16.9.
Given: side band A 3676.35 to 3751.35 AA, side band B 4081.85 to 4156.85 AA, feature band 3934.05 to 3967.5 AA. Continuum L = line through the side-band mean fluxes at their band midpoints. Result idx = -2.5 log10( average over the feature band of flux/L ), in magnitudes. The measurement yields 0.42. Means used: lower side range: 9.91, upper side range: 16.4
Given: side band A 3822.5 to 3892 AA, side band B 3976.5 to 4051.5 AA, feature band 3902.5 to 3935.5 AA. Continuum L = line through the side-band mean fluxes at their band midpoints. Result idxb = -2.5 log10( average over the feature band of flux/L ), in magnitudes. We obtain 0.219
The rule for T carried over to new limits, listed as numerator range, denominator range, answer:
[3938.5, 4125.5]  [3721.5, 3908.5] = 1.52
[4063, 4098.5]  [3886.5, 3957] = 1.69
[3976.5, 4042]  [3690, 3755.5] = 1.81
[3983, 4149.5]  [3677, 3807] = 1.77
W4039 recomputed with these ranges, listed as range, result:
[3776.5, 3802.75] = 13.8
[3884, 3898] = 12.4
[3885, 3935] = 13.4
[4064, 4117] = 18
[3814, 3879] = 12.3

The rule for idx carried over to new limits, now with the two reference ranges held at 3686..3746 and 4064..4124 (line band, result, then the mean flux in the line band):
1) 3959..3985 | 0.465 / 9.19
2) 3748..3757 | 0.079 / 9.89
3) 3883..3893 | 0.256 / 10.1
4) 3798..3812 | -0.087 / 12.4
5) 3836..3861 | 0.177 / 10.3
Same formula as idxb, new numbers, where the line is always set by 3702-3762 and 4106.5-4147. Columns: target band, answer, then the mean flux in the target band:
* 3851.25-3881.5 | 0.10 mag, 11.1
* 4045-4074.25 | 0.01 mag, 15.4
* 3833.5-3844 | 0.42 mag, 7.86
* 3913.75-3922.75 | 0.09 mag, 12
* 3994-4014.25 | -0.07 mag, 15.6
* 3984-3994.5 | -0.05 mag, 14.9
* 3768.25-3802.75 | -0.12 mag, 11.8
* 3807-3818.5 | -0.08 mag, 11.9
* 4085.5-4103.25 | 0.03 mag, 15.8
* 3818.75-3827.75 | 0.25 mag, 8.96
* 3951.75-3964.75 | 0.25 mag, 10.9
